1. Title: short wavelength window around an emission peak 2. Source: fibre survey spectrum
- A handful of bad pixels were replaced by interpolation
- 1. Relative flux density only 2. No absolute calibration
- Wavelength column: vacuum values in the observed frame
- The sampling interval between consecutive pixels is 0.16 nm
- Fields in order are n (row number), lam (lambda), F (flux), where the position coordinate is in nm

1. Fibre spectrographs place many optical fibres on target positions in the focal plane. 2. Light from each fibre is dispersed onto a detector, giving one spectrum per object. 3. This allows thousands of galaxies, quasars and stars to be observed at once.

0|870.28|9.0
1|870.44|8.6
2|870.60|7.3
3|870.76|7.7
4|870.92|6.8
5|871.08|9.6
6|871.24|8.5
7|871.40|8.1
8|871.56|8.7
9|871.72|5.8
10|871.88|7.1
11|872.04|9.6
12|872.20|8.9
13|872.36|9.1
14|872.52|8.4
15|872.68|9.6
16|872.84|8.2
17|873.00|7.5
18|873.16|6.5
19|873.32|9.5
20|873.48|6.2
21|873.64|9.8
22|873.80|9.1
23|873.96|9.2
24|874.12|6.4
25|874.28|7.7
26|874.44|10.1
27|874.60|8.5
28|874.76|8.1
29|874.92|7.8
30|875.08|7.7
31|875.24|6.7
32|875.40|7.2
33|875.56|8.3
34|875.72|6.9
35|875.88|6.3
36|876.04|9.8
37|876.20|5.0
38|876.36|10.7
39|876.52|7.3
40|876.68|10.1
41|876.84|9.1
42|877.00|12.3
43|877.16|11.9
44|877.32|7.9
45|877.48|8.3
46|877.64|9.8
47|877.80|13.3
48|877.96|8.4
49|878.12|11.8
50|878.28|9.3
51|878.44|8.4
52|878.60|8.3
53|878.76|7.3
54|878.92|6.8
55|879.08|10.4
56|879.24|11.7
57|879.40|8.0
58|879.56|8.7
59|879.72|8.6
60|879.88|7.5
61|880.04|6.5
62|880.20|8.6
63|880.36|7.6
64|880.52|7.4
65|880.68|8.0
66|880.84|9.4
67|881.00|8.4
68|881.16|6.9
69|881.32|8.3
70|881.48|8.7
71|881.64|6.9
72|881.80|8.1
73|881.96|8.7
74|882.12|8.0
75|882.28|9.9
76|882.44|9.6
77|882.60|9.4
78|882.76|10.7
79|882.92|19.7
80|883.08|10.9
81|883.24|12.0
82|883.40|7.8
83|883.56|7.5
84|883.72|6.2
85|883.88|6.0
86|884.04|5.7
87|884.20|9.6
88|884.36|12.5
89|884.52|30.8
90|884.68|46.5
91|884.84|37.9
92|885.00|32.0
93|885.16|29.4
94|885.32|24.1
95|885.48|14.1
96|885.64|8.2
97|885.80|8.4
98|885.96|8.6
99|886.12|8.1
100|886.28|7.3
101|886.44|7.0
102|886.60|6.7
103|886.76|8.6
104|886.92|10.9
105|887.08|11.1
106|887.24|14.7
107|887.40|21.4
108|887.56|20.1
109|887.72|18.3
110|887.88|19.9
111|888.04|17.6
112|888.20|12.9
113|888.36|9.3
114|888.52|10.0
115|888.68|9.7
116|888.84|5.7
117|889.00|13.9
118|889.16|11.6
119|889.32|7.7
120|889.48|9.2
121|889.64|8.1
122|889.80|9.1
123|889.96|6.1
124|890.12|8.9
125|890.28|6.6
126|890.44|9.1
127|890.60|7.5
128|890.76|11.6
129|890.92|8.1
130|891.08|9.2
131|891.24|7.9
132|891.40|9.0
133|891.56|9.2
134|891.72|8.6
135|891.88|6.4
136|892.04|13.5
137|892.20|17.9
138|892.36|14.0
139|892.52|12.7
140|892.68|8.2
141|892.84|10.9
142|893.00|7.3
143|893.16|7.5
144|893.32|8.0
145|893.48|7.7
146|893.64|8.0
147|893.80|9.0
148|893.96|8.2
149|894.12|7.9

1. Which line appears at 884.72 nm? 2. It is H-alpha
